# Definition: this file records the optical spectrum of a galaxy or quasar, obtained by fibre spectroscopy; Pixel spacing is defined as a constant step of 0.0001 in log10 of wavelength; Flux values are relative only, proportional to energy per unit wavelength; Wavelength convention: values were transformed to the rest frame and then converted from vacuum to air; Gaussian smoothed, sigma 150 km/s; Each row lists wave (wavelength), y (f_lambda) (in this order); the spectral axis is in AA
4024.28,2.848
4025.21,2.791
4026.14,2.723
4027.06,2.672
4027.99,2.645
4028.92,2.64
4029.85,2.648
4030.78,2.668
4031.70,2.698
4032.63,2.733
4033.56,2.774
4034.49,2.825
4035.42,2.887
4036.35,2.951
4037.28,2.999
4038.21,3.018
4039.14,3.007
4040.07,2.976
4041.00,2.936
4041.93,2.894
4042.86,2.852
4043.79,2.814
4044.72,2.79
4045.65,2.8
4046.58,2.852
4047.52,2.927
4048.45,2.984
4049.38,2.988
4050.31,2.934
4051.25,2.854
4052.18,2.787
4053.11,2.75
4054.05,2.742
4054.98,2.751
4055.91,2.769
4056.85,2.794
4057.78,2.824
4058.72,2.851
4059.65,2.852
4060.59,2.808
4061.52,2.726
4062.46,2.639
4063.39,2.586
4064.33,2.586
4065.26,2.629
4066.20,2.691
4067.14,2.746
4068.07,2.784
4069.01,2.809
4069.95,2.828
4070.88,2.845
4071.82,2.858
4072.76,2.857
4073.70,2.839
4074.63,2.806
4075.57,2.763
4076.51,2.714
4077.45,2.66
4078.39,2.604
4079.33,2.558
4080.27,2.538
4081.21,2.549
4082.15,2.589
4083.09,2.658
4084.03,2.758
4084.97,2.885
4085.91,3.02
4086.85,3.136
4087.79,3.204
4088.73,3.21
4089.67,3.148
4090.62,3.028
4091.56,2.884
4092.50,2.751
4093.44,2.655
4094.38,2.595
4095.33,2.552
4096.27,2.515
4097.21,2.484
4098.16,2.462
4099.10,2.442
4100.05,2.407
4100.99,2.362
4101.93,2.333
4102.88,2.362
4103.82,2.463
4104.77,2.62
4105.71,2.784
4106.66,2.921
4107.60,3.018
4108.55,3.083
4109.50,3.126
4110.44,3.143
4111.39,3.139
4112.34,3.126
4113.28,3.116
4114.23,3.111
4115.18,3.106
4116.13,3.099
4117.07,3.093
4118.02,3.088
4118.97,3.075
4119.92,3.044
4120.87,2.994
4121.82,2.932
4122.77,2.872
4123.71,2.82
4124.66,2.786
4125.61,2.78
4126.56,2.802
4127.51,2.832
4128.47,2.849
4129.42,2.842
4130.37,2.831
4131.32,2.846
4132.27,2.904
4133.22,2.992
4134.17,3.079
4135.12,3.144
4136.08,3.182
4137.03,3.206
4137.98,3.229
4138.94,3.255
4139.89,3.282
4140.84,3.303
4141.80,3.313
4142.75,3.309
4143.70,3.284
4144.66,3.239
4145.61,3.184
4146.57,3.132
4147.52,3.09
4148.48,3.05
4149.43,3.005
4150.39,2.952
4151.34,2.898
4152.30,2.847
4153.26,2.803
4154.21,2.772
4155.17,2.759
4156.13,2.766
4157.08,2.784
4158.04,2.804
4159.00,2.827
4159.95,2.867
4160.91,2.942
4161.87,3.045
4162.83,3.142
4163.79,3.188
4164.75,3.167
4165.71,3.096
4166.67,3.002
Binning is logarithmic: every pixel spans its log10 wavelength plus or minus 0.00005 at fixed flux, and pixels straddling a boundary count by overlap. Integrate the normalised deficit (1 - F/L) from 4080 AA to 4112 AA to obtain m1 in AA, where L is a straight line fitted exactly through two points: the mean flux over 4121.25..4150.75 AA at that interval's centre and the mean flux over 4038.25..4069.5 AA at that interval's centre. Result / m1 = 1.8 AA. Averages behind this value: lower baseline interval 2.81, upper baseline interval 3.04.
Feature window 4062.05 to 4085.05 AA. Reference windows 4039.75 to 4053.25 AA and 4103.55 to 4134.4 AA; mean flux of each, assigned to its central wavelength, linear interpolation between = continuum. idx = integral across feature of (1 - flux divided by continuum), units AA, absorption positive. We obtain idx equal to 1.6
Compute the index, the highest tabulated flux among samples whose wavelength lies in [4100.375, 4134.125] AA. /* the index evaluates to 3.143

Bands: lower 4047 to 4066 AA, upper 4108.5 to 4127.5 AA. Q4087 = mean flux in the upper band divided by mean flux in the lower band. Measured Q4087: 1.1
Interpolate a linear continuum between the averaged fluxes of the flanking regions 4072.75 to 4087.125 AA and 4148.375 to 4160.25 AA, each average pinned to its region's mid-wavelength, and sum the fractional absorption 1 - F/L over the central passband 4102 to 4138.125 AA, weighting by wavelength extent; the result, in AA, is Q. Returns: -1.9 AA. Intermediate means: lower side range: 2.74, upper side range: 2.85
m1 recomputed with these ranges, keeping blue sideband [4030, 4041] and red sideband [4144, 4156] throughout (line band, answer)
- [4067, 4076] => 0.26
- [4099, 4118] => 0.50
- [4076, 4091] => 0.43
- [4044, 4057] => 0.18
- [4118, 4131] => 0.27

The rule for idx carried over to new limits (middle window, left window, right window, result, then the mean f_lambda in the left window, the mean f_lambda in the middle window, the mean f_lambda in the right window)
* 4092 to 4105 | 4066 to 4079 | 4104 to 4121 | 1.94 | 2.77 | 2.5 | 3.03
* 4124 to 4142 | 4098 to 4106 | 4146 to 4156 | -1.69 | 2.47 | 3.02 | 2.93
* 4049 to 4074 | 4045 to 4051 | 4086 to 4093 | 1.44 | 2.91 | 2.78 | 3.05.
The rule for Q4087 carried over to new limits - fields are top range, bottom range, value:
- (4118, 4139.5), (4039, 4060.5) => 1.04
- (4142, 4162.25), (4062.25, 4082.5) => 1.10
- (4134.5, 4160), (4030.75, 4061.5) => 1.07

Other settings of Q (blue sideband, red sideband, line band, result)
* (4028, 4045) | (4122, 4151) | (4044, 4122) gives 3.28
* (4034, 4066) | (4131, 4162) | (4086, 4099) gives 0.48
